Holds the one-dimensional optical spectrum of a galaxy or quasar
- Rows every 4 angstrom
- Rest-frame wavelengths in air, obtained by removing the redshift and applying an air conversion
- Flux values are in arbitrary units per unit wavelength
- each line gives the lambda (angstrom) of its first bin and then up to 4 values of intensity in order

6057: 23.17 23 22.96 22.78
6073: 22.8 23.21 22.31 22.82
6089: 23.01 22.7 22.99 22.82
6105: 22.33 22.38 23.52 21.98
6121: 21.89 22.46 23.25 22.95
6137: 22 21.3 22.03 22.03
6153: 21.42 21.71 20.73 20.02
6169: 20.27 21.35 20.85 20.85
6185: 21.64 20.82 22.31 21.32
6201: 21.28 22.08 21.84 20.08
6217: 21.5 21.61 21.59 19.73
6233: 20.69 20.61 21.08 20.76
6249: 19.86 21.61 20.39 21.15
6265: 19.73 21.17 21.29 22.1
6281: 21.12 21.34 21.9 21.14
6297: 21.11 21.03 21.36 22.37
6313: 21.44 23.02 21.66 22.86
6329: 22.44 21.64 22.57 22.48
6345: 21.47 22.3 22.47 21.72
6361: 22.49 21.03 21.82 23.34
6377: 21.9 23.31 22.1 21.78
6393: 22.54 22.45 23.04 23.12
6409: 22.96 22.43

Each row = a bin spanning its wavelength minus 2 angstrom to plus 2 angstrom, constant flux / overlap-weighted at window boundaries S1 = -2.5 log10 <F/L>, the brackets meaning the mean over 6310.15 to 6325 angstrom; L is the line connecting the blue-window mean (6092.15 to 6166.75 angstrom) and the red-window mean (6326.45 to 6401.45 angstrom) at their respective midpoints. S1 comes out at 0.00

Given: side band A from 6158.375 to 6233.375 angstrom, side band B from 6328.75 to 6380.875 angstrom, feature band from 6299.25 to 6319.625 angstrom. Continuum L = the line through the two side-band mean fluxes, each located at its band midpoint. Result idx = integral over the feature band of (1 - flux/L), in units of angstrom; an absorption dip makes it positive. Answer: 0.01 angstrom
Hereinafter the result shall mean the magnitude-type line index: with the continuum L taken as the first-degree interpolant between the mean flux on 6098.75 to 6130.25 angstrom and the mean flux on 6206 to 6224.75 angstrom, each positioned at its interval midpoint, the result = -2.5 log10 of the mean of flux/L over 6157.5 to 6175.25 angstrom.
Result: 0.063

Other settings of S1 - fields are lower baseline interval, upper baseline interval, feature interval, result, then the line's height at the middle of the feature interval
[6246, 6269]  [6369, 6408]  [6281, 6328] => -0.021 mag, 21.3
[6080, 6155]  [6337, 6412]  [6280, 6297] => 0.051 mag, 22.4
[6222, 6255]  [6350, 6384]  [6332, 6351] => -0.008 mag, 22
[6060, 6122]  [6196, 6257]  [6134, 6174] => 0.031 mag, 21.9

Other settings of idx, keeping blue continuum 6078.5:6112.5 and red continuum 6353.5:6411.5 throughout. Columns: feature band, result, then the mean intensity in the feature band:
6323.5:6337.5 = 0.1 angstrom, 22.3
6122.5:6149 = 0.4 angstrom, 22.3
